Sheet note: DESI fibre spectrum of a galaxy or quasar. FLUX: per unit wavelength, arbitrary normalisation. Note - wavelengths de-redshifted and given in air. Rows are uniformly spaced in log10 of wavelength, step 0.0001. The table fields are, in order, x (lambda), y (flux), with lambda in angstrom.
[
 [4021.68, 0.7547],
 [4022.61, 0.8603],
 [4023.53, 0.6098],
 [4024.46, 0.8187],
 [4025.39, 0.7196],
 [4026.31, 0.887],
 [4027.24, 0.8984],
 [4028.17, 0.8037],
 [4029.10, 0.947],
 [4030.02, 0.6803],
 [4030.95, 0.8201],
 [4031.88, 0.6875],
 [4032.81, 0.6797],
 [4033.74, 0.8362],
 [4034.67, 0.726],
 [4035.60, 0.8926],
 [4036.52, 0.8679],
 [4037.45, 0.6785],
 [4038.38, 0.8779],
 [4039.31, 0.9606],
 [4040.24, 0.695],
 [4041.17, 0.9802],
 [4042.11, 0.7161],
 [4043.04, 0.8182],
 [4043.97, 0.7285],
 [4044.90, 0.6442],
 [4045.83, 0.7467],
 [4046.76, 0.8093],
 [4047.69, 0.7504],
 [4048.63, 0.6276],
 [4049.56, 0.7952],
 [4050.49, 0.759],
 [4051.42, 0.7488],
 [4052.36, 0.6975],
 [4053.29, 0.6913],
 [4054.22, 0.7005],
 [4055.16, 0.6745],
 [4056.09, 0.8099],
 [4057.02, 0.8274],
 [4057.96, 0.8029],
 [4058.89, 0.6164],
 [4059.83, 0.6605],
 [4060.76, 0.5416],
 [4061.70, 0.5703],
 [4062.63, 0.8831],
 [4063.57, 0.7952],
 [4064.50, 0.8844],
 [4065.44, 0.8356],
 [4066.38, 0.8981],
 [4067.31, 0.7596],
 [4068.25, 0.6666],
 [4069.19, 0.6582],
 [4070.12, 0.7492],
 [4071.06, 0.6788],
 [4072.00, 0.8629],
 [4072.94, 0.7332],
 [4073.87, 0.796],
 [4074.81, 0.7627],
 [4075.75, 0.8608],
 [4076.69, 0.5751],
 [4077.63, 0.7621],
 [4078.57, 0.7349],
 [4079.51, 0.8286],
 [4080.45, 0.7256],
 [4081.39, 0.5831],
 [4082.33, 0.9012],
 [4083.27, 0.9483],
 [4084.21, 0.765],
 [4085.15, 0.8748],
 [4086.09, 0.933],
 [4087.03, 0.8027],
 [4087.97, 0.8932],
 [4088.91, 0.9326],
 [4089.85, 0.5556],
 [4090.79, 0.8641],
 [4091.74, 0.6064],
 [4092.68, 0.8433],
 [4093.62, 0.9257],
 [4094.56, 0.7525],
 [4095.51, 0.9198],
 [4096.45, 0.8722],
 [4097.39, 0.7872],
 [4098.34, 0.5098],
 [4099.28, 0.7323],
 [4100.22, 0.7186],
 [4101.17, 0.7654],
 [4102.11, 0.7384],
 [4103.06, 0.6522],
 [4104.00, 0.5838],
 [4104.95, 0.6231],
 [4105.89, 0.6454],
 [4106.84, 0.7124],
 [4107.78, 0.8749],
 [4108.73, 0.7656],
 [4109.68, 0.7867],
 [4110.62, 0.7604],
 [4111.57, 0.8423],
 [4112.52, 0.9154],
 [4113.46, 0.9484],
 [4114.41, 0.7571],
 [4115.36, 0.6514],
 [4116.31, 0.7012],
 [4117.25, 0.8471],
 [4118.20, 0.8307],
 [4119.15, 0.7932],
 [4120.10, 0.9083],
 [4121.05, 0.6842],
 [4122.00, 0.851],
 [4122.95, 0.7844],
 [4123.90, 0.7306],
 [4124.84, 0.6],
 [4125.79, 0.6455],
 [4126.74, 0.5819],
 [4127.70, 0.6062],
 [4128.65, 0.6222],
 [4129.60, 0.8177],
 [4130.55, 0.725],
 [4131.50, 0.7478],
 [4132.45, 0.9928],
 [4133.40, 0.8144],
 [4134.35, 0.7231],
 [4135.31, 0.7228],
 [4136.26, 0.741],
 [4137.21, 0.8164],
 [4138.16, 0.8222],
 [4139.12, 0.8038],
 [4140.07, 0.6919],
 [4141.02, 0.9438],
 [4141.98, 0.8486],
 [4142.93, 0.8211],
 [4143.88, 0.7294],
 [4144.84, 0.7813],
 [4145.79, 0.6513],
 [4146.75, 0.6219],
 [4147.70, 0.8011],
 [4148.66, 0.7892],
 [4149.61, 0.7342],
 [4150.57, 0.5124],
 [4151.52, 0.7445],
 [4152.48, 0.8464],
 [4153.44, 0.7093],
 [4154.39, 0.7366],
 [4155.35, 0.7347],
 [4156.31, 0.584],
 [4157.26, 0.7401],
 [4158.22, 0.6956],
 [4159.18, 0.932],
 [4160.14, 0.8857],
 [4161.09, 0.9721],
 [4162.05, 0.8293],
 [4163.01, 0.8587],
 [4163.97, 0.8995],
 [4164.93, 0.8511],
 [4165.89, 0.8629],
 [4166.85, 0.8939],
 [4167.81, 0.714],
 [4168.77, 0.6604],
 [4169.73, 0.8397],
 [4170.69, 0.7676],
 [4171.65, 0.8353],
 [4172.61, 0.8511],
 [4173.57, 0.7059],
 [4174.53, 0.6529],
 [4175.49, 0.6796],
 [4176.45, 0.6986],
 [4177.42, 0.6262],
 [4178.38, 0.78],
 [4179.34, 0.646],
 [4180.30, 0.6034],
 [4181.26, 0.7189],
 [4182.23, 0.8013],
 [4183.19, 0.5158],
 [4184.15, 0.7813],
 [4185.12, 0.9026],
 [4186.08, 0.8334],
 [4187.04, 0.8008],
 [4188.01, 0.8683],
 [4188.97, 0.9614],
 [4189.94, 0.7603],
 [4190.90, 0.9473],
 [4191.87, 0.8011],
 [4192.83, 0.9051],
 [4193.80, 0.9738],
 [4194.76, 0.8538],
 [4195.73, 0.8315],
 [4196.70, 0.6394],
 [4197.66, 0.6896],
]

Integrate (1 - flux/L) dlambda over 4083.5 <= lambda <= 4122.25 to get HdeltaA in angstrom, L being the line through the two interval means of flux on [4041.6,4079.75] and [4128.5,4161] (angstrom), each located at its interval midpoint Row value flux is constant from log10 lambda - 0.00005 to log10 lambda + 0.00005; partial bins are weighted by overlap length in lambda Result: -1.3 angstrom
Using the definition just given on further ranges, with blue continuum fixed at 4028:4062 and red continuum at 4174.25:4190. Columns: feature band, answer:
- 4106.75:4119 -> -0.9 angstrom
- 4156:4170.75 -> -1.4 angstrom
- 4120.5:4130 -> 0.7 angstrom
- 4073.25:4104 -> -1.0 angstrom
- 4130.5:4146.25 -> -0.9 angstrom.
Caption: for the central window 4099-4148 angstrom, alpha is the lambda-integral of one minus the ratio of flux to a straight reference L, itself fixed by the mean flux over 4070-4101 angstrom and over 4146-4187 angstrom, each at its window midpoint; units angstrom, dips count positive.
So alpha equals 1.0 angstrom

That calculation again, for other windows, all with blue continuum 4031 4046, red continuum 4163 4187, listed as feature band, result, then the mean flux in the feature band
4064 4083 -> 0.3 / 0.765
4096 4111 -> 1.0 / 0.72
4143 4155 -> 0.6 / 0.725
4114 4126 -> 0.2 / 0.755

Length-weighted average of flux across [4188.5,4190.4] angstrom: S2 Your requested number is 0.859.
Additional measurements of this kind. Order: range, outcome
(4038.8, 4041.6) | 0.877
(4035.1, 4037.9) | 0.815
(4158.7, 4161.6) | 0.93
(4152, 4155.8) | 0.756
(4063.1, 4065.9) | 0.838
